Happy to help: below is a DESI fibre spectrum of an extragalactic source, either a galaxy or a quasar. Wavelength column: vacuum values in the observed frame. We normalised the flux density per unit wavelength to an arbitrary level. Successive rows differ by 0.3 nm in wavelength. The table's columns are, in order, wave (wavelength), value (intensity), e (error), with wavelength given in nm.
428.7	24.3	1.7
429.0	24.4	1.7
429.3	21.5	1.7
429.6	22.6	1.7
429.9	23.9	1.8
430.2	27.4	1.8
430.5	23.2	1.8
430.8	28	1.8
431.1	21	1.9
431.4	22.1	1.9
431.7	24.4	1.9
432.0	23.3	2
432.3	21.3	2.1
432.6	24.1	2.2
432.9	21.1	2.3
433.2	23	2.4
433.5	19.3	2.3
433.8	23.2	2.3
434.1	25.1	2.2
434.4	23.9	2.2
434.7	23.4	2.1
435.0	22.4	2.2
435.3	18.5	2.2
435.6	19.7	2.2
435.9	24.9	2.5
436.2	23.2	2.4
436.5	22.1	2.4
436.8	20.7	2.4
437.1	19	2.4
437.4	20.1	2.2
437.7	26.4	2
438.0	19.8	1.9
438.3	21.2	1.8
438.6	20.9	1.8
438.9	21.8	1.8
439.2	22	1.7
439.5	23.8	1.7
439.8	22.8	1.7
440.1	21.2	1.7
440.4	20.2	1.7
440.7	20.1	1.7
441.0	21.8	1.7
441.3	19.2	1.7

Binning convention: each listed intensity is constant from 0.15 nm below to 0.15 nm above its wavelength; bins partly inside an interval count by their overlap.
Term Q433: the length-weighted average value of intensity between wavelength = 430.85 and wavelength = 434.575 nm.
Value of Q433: 22.8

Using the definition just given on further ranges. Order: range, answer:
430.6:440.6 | 22.2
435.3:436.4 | 22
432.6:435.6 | 22.2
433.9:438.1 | 22.1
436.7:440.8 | 21.5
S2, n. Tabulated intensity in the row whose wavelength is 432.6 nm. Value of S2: 24.1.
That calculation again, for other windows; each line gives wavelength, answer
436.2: 23.2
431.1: 21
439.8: 22.8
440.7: 20.1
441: 21.8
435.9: 24.9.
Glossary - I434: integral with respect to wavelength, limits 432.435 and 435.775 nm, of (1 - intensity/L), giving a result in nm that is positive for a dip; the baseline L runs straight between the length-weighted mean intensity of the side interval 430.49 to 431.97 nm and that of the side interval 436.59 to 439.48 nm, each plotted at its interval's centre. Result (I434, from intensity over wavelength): 0.09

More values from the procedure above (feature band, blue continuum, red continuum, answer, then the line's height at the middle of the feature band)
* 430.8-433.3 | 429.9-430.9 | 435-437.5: 0.163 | 24.5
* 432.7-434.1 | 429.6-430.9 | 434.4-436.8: 0.074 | 23.3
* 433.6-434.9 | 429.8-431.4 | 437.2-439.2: -0.031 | 23.1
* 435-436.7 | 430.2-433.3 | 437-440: 0.053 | 22.4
